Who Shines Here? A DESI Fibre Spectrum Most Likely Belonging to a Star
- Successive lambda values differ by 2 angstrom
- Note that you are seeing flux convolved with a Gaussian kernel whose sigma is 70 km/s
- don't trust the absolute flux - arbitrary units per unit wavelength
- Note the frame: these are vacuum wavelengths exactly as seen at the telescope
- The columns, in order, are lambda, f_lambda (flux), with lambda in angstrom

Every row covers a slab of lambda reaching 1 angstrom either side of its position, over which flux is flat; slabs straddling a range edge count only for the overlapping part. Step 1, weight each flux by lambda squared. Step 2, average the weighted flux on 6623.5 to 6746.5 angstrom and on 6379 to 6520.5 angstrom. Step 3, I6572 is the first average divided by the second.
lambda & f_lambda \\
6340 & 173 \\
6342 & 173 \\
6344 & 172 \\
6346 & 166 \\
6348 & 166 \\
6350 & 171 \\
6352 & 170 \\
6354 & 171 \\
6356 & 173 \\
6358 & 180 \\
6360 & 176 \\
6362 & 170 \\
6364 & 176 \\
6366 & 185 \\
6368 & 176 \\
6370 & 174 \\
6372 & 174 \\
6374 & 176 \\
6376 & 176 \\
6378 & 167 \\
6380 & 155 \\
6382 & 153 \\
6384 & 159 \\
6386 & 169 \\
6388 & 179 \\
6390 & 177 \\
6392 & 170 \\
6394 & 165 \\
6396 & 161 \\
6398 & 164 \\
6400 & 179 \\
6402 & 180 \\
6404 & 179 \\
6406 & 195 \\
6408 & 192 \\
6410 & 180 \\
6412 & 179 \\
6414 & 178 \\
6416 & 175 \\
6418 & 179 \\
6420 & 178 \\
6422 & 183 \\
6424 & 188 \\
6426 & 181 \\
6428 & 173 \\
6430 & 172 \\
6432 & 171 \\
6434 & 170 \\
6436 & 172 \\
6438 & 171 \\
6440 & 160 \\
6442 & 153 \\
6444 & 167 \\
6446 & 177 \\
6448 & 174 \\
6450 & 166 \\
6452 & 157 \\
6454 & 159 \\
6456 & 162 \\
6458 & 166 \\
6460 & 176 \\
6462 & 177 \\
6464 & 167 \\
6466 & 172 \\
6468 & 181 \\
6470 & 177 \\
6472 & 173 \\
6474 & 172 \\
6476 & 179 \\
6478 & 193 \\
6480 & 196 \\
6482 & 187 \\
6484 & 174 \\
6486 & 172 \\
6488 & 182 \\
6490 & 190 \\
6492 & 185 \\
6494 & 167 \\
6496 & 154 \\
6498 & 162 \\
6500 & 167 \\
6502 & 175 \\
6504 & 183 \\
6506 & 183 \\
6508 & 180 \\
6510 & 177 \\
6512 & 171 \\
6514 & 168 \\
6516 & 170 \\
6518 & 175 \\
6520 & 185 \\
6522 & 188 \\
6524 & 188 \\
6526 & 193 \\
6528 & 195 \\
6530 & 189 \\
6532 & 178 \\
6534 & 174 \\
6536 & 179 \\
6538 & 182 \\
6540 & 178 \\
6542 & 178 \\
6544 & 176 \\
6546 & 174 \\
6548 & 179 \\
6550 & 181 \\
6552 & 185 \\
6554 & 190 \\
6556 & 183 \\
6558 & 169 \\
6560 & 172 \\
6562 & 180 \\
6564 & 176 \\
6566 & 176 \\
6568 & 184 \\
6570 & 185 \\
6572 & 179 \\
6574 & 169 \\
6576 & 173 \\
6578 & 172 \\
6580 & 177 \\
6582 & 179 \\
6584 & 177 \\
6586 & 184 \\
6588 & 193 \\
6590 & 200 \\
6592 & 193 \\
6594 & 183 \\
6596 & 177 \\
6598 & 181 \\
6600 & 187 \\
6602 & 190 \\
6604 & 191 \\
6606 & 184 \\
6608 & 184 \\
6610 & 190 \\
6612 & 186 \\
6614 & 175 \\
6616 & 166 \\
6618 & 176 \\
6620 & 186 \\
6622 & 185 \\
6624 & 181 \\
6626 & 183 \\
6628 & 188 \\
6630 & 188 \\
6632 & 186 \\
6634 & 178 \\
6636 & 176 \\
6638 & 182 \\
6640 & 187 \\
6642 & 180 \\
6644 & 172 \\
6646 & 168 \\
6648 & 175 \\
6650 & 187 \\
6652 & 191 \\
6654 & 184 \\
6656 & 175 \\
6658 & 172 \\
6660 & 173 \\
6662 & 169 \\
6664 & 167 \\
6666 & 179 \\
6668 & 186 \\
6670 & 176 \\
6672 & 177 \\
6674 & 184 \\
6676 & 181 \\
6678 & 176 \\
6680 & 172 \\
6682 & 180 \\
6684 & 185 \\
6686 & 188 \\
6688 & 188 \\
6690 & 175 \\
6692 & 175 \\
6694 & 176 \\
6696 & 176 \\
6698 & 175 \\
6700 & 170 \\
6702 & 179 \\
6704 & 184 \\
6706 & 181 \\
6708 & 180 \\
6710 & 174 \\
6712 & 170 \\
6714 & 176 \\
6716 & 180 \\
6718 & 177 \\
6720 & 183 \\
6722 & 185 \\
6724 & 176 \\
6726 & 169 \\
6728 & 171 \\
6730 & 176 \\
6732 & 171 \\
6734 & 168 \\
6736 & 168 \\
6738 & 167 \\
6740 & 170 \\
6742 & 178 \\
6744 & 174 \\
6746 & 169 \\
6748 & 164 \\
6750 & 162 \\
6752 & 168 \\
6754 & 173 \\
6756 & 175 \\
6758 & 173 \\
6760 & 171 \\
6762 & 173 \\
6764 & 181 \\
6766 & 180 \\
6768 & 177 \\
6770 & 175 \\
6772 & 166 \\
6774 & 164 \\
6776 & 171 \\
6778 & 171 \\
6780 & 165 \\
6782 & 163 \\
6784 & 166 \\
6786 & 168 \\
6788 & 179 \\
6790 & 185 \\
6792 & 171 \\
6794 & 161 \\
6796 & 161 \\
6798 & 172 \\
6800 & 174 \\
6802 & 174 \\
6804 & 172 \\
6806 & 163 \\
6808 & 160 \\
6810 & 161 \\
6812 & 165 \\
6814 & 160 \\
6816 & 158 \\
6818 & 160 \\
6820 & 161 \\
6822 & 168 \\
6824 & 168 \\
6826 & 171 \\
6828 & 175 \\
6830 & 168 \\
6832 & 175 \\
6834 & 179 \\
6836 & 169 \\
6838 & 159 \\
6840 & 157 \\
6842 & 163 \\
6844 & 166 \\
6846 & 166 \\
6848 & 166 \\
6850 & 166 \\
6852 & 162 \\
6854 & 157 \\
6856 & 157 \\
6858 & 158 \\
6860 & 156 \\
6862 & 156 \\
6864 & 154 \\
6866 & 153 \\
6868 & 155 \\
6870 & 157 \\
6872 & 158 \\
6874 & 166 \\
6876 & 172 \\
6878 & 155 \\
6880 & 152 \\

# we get 1.10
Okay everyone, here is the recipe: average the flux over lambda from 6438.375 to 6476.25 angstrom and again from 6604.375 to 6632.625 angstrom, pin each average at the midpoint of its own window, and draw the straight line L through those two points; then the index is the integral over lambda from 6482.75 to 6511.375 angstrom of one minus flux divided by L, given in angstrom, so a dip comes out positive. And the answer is -0.4 angstrom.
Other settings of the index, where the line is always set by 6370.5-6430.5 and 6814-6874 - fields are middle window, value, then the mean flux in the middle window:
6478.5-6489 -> -0.6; 183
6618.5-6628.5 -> -0.9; 184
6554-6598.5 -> -2.7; 180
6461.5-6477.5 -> -0.2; 175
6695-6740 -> -2.5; 175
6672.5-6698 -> -1.9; 179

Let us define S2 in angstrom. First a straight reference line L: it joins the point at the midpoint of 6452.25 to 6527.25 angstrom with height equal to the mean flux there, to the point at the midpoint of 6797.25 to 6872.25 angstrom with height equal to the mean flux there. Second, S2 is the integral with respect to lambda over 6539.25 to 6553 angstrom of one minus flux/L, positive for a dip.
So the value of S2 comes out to -0.4 angstrom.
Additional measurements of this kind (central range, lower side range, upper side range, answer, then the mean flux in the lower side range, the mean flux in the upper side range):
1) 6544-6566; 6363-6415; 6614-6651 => -0.1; 174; 180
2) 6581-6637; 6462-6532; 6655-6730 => -1.9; 178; 177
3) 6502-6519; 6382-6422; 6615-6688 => 0.1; 175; 180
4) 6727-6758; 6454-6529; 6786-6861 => -0.3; 177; 166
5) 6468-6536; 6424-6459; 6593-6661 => -2.5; 168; 181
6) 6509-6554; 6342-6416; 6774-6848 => -2.4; 173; 167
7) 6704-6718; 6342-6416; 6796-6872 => -0.9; 173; 164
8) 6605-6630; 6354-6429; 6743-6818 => -1.6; 175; 169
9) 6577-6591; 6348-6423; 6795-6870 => -1.1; 174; 164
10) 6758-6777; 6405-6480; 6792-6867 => -0.8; 174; 164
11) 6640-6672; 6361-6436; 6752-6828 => -1.2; 175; 169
